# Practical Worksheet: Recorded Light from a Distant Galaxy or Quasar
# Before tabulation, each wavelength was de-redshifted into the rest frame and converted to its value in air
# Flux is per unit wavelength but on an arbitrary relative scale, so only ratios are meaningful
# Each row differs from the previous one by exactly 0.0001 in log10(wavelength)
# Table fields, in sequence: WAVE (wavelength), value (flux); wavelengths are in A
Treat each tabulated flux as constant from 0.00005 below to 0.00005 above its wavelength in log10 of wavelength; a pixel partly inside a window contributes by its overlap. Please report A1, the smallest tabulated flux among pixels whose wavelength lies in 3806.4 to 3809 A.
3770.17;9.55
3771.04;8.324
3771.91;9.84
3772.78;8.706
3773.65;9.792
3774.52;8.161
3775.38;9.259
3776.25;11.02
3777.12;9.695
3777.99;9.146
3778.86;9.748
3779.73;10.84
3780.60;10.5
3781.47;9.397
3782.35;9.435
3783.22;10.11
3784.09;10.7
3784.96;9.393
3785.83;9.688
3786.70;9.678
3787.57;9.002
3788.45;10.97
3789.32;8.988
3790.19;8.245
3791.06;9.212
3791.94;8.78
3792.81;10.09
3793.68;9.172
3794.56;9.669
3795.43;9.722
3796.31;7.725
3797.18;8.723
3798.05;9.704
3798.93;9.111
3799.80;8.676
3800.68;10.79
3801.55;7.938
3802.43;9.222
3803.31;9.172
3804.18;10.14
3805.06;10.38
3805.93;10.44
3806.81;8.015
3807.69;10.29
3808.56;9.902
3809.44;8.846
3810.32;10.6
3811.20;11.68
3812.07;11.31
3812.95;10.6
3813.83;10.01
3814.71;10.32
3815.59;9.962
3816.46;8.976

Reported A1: 8.015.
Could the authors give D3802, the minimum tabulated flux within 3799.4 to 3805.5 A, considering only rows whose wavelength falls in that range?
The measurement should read 7.938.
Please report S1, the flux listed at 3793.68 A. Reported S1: 9.172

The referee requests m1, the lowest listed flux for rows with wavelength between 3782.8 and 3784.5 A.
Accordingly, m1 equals 10.11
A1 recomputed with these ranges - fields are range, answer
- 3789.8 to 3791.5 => 8.245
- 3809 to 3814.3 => 8.846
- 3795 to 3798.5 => 7.725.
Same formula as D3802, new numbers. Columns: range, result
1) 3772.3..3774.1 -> 8.706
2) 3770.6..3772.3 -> 8.324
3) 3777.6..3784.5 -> 9.146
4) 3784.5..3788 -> 9.002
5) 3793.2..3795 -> 9.172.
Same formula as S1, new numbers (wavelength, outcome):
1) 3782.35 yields 9.435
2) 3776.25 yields 11.02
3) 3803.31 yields 9.172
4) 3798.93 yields 9.111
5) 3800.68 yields 10.79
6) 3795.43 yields 9.722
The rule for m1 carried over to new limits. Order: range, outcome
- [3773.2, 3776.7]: 8.161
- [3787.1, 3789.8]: 8.988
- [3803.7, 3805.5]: 10.14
